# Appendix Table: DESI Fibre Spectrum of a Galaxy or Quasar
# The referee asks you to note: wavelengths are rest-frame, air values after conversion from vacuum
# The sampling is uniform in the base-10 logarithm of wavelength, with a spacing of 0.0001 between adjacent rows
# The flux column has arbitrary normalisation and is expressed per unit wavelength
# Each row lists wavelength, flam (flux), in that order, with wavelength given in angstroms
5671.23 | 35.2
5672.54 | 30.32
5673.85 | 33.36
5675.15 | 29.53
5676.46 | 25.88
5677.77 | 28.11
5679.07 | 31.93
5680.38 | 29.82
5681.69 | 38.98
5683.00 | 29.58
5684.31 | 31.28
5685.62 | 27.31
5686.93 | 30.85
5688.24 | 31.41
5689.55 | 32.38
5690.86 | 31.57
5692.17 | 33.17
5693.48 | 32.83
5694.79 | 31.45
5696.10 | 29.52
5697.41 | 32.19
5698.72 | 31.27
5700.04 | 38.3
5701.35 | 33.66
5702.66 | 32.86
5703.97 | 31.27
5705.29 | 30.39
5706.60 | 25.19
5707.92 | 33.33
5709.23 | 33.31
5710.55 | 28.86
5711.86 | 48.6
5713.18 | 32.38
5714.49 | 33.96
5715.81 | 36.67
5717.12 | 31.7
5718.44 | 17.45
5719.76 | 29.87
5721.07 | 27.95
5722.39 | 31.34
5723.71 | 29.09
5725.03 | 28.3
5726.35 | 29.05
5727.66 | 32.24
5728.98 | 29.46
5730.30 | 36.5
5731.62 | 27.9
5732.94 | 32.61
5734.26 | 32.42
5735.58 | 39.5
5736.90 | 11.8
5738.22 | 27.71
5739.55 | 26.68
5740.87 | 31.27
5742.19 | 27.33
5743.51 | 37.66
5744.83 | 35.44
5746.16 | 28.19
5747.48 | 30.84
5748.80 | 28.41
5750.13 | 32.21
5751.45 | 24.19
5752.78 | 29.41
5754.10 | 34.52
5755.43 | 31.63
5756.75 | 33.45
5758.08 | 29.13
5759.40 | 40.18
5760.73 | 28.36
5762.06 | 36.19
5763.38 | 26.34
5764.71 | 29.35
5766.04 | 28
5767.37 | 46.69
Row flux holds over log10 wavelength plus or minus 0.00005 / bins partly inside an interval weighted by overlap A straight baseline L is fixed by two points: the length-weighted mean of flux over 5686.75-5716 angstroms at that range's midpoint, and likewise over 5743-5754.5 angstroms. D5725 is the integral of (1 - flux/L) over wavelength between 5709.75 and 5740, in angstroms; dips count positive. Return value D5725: 1.3 angstroms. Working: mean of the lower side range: 32.8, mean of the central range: 30.6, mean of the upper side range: 31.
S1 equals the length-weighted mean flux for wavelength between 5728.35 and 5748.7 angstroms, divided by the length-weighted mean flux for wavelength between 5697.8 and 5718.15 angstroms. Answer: 0.9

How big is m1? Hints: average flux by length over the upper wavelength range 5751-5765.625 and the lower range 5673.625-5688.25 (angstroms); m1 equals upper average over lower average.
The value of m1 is 1.02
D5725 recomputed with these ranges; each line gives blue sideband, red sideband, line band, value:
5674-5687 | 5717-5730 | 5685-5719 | -2.8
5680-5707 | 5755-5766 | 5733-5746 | 0.7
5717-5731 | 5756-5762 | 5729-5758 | 0.9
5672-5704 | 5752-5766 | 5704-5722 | 0.0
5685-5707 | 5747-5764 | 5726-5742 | 0.8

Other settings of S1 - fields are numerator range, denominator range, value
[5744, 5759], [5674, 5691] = 1.01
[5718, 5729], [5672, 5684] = 0.92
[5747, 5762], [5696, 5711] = 0.99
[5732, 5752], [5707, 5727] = 0.95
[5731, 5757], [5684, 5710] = 0.95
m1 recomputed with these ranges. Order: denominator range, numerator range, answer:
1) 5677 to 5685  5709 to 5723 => 1.01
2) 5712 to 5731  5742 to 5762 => 1.02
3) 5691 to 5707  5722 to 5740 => 0.93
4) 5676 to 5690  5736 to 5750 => 0.94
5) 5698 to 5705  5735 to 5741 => 0.81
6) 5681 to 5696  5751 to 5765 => 0.98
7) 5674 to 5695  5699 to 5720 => 1.04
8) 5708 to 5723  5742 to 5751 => 0.98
